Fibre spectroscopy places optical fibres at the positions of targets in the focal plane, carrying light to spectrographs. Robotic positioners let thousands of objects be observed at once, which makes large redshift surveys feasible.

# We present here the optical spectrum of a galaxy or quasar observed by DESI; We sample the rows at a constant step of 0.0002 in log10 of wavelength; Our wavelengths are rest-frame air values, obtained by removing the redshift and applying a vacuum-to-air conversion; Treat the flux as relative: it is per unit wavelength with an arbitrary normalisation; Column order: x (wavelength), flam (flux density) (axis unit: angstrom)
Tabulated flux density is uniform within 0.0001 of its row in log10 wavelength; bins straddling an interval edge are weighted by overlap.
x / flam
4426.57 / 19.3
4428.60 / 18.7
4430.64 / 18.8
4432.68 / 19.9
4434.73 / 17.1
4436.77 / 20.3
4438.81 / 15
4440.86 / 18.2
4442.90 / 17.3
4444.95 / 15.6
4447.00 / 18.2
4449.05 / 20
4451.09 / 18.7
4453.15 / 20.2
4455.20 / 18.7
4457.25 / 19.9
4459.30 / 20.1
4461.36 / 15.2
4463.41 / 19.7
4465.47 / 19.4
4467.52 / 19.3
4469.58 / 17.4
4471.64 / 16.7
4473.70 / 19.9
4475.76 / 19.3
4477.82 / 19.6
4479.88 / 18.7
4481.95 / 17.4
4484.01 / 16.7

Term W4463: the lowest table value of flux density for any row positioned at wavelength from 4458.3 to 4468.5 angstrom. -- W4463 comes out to 15.2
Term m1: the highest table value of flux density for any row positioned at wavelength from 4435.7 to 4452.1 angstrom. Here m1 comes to 20.3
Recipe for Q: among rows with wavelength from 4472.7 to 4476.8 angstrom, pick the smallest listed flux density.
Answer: 19.3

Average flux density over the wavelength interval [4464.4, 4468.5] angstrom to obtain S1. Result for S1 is 19.4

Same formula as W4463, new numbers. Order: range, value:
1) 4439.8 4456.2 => 15.6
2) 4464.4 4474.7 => 16.7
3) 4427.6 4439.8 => 15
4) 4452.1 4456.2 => 18.7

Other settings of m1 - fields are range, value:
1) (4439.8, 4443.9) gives 18.2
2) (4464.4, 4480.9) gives 19.9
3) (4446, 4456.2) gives 20.2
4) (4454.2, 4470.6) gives 20.1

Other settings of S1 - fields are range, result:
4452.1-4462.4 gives 18.8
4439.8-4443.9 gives 17.7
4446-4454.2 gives 19.3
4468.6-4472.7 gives 17.1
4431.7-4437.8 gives 19.1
